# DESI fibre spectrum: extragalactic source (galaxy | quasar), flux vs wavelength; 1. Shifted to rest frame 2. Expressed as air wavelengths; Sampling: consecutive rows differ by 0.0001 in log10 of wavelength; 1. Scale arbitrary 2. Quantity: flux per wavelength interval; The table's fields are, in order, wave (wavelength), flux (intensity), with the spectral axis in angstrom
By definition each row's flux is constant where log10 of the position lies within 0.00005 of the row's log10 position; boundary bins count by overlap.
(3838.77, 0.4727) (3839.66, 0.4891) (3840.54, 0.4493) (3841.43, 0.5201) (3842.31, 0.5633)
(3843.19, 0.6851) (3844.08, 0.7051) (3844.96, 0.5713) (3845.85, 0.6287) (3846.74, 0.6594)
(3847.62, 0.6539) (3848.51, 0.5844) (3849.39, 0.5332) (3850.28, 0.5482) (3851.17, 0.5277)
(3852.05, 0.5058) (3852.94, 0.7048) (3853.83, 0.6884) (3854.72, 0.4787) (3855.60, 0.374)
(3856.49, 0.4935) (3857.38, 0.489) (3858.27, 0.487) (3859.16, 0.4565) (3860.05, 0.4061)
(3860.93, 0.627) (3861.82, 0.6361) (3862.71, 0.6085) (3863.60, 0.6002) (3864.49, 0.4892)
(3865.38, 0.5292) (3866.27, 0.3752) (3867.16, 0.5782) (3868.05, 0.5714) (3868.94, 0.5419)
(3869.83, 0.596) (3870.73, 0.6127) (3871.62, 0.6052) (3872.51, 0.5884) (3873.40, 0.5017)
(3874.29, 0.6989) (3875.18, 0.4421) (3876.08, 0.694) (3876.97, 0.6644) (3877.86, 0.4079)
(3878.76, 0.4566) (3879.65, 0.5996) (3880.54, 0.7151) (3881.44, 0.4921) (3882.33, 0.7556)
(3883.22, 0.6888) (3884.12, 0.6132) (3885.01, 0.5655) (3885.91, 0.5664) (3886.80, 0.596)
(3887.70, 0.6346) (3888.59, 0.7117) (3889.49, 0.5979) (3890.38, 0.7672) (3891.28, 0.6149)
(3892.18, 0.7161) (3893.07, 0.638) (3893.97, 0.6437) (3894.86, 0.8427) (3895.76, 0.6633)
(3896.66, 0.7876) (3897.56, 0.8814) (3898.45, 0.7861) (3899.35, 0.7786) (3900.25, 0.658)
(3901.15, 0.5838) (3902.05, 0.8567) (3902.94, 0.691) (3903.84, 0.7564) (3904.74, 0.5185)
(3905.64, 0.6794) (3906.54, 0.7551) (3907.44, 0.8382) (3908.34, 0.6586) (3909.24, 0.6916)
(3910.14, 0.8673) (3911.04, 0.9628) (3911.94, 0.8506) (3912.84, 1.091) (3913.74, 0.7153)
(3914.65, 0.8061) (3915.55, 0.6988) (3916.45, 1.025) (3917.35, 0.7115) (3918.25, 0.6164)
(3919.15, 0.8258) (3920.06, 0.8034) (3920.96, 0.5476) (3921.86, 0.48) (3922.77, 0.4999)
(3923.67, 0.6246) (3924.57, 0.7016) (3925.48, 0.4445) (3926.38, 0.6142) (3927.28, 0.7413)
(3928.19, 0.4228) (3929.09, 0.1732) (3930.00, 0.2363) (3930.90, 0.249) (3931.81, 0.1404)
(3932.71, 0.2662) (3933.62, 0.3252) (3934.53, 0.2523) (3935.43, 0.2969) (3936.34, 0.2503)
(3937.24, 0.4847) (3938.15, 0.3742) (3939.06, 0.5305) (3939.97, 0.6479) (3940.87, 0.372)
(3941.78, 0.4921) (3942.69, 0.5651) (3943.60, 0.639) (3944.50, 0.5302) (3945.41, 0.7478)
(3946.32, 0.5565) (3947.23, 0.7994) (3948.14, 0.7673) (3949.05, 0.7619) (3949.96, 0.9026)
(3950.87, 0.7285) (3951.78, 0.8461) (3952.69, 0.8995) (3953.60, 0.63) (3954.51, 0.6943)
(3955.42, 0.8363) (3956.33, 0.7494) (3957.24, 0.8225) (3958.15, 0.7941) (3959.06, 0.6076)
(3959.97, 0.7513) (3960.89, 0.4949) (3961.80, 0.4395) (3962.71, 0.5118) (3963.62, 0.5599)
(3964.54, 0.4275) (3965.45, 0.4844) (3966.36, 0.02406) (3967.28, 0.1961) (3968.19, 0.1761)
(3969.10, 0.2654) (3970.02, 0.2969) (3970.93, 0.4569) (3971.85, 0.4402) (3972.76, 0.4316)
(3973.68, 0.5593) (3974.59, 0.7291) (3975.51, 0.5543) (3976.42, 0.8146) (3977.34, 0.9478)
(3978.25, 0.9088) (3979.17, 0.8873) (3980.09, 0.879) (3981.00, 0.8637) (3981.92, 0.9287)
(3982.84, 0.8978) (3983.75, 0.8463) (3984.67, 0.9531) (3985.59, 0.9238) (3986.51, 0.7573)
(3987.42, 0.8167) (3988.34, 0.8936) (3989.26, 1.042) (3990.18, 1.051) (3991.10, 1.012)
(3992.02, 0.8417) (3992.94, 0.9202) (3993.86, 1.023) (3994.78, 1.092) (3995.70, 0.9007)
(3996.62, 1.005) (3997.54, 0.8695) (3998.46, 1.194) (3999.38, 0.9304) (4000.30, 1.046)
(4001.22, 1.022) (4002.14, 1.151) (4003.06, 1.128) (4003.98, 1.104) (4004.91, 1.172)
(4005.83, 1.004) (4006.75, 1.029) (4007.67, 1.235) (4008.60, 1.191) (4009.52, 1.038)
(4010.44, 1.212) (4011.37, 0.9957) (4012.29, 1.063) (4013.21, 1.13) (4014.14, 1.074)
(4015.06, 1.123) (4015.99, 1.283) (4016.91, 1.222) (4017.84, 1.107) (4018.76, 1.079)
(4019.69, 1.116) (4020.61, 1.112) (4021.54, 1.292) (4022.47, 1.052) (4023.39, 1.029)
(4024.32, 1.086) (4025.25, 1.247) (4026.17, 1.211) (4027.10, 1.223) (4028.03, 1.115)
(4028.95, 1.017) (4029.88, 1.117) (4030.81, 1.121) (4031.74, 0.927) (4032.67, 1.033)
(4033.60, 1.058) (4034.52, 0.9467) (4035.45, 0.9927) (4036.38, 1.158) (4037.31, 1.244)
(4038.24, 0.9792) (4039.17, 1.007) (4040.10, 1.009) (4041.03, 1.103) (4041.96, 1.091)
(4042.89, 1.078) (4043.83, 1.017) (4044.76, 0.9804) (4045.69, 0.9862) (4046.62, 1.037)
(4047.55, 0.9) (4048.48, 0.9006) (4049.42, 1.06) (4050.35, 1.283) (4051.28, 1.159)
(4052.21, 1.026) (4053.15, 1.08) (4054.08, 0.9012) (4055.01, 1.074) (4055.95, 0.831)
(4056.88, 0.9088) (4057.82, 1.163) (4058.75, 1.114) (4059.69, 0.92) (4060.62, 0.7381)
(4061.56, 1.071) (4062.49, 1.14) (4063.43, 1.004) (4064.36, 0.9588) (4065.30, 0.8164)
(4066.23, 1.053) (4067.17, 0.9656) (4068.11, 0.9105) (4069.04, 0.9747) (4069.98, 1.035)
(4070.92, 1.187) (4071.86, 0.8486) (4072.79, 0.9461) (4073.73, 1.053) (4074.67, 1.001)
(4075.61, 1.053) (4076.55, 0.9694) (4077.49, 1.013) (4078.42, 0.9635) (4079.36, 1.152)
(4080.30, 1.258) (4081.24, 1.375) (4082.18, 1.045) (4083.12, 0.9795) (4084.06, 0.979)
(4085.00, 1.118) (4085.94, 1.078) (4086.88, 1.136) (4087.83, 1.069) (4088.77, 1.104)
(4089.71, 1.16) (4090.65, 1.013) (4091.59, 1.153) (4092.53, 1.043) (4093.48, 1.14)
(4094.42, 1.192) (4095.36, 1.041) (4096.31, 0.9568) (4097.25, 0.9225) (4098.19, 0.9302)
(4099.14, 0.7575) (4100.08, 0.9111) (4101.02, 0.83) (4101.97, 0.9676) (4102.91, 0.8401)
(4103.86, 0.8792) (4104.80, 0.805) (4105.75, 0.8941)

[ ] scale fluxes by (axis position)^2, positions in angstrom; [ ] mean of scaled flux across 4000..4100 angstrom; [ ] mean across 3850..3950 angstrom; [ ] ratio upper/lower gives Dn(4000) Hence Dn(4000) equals 1.89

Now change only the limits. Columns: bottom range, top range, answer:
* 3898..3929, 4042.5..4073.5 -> 1.52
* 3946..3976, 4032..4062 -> 1.84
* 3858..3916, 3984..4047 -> 1.72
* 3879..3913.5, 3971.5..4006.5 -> 1.34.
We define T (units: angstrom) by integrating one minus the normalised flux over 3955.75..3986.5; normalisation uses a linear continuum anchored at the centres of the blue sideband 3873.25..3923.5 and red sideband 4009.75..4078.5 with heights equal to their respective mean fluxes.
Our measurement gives 8.66 angstrom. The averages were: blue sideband 0.692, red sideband 1.05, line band 0.628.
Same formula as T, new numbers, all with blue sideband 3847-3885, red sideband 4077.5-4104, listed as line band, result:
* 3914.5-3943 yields 7.7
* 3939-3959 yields 1.1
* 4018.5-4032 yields -3.3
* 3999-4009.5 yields -2.9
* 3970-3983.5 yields 1.3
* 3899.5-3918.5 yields -3.2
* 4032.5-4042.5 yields -1.4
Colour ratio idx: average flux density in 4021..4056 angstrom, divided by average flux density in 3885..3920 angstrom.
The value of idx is 1.44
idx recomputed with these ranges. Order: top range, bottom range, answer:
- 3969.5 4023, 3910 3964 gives 1.57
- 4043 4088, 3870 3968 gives 1.66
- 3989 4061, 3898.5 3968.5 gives 1.75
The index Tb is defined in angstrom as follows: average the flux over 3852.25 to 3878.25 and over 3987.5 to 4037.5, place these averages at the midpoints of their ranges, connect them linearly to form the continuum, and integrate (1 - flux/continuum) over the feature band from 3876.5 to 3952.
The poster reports 8.8 angstrom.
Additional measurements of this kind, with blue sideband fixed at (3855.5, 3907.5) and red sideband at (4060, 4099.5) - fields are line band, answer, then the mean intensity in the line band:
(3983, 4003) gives -2.7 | 0.969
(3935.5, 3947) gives 3.6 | 0.514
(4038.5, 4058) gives -1.2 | 1.03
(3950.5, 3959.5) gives 0.1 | 0.762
